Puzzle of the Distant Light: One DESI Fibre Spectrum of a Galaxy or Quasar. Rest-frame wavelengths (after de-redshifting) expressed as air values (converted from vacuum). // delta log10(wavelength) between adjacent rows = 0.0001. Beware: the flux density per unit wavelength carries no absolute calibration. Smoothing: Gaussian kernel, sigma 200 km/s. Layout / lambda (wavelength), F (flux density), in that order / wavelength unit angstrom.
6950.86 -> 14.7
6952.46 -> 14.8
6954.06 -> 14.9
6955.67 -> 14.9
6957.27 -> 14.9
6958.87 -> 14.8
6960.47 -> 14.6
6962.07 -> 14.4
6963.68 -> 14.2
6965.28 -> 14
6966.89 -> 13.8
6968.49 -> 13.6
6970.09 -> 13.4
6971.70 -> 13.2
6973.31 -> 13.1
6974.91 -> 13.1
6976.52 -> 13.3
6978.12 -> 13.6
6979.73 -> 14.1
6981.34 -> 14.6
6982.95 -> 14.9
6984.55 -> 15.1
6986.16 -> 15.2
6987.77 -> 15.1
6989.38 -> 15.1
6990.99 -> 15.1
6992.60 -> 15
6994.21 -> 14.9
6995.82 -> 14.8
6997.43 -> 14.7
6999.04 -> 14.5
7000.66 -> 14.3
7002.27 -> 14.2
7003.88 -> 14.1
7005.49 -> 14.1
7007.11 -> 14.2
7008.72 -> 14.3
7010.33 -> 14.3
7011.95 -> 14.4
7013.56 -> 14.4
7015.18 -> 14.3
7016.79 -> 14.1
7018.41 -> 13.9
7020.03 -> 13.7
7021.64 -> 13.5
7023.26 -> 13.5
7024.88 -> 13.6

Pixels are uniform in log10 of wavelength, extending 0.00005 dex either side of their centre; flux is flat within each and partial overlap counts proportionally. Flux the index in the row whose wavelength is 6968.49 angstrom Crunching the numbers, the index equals 13.6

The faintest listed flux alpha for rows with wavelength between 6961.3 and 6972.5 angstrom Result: 13.2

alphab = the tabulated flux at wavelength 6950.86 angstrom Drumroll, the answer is 14.7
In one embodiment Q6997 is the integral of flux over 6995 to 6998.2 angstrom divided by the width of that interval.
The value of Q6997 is 14.8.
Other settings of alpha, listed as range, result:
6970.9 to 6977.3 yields 13.1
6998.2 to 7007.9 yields 14.1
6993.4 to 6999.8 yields 14.5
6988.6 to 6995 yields 14.9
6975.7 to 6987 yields 13.3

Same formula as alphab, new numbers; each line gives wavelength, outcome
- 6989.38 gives 15.1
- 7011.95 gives 14.4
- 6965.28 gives 14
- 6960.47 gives 14.6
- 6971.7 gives 13.2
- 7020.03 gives 13.7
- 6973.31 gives 13.1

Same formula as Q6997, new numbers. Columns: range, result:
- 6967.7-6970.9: 13.5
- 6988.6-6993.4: 15.1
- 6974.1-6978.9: 13.4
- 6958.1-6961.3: 14.7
